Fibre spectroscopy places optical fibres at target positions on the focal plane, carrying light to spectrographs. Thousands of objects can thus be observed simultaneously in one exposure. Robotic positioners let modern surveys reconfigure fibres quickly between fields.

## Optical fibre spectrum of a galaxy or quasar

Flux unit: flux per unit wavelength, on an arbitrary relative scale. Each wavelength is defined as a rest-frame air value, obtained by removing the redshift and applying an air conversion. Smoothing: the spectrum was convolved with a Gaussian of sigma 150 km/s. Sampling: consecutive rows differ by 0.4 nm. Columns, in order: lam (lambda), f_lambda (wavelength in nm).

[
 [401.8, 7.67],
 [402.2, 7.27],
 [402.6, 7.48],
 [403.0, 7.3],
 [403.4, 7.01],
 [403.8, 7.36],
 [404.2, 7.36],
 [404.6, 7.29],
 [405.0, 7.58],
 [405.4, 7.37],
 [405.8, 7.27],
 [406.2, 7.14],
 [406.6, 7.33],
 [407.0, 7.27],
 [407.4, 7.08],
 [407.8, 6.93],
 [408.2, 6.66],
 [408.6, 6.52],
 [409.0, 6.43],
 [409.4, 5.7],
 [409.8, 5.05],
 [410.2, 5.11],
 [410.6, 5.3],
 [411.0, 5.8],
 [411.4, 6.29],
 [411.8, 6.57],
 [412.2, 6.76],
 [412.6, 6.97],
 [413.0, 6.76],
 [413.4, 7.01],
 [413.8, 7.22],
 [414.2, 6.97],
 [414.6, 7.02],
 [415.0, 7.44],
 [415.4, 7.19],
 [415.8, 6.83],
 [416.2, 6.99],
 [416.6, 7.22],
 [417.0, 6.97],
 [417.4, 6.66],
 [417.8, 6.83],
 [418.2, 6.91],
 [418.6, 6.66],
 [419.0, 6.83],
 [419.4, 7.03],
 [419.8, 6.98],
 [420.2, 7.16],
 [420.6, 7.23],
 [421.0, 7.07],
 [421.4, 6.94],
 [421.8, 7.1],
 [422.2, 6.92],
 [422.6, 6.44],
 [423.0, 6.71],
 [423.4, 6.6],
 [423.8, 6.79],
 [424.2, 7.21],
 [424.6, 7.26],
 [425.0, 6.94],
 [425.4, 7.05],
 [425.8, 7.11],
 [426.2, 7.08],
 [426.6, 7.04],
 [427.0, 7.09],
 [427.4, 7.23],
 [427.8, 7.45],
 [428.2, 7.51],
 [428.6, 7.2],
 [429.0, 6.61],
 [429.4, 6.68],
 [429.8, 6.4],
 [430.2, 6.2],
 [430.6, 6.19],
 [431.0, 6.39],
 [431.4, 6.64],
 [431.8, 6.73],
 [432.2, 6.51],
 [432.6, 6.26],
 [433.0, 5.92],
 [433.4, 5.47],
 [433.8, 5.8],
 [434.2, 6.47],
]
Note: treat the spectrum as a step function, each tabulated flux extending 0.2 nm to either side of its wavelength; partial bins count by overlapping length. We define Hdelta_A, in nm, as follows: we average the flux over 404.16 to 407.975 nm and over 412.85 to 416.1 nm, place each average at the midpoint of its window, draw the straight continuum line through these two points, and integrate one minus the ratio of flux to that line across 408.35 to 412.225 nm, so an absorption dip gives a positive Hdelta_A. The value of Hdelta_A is 0.667 nm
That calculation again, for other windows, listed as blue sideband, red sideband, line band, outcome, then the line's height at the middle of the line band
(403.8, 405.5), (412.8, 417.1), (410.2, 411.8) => 0.307 nm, 7.19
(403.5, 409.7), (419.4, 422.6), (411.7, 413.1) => 0.044 nm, 7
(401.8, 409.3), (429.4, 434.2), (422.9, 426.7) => -0.288 nm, 6.49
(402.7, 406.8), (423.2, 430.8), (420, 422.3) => -0.016 nm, 7.03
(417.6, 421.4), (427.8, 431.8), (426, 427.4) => -0.066 nm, 6.77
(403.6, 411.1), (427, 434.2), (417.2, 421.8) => -0.232 nm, 6.61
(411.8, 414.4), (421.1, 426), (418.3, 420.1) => 0.008 nm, 6.92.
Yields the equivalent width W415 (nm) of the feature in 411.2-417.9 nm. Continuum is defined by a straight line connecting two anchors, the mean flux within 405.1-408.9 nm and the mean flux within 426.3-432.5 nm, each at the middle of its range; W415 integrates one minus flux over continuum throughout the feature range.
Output 0.04 nm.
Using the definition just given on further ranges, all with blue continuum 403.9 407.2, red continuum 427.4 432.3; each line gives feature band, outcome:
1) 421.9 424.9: 0.014 nm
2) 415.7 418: 0.043 nm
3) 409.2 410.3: 0.293 nm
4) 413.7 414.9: 0.004 nm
